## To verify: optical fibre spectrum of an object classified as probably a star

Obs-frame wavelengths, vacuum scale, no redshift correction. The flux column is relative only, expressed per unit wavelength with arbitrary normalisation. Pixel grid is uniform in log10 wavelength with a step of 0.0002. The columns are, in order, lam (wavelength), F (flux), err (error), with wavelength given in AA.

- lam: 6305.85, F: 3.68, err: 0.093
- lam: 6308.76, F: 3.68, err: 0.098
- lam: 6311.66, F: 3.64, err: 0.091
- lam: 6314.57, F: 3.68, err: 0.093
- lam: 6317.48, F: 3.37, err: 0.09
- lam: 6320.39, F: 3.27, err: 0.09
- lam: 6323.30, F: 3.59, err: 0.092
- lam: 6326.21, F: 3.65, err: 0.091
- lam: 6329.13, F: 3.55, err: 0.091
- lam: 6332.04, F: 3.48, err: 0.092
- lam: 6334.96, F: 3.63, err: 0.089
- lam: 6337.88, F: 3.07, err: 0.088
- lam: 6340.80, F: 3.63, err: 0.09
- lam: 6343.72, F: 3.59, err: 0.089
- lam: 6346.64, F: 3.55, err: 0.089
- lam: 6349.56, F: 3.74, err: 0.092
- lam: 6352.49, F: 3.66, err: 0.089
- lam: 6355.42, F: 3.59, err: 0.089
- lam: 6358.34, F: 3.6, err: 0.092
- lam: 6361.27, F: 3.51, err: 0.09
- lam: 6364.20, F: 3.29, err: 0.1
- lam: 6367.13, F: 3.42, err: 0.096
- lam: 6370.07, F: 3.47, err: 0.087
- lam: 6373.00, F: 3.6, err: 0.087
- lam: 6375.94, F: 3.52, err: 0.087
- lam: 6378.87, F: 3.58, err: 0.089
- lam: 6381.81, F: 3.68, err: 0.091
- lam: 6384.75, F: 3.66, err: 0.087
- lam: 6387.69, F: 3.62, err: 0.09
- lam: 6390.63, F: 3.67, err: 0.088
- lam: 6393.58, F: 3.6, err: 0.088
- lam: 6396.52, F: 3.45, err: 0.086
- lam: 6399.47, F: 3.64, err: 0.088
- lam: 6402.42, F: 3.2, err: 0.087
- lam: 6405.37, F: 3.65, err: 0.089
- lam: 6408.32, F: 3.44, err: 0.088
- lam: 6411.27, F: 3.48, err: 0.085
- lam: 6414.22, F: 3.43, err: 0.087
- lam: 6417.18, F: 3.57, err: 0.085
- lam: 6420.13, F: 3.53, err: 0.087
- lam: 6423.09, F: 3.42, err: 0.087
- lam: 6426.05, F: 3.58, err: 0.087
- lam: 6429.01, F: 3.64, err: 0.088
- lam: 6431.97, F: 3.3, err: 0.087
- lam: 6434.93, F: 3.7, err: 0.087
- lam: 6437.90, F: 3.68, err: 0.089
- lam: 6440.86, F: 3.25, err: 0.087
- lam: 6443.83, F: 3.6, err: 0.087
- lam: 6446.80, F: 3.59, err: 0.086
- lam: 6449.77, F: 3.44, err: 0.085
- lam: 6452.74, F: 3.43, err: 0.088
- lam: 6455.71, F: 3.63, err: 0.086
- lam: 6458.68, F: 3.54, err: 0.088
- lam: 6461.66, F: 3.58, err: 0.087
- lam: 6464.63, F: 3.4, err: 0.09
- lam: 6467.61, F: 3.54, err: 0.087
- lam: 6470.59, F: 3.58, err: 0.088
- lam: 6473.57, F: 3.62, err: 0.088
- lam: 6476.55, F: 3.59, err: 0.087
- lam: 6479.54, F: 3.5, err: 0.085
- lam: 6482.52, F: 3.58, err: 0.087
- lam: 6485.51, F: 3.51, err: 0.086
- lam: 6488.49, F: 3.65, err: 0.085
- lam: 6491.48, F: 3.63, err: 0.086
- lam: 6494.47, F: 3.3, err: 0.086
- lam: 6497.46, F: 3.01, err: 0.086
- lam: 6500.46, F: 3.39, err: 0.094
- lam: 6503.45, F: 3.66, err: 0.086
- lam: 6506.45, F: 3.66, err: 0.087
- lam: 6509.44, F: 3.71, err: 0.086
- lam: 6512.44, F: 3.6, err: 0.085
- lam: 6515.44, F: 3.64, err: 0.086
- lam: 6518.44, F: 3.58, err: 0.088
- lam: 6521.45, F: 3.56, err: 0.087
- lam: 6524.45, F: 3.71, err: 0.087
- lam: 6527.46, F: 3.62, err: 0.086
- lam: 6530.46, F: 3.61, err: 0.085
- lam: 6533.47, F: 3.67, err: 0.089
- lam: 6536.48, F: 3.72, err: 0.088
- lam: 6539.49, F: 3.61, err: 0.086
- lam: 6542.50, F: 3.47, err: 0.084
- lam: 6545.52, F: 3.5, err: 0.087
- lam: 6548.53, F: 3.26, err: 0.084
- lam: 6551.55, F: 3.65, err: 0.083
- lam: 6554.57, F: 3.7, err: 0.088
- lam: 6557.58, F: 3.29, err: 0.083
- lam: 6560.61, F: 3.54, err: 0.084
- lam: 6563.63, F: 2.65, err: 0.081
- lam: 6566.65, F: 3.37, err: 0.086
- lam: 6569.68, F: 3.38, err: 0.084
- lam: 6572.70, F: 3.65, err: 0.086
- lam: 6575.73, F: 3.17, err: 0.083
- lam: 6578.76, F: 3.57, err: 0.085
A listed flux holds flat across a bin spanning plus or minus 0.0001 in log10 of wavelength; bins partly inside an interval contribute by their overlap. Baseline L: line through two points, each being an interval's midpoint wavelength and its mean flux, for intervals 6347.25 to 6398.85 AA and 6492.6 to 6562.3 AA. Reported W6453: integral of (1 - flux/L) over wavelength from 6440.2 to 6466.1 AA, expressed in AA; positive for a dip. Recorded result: 0.4 AA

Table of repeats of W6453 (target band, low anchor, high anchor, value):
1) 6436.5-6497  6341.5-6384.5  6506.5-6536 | 1.5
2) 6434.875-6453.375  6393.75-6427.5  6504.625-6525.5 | 0.1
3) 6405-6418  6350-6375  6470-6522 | 0.1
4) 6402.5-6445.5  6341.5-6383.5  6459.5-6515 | 0.4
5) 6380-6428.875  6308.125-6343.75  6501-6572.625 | -0.3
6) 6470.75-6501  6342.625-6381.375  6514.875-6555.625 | 0.8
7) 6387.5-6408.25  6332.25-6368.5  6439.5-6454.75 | -0.2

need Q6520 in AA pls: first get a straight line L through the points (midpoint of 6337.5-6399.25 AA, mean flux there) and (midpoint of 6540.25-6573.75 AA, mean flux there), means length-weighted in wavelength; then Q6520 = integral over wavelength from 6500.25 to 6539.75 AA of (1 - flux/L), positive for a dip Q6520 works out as -2.3 AA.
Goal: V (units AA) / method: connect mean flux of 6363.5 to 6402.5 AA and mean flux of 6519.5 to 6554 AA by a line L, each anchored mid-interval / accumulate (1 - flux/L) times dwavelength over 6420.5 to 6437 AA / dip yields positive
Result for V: 0.1 AA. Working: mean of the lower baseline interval 3.54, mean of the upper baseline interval 3.58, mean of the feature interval 3.53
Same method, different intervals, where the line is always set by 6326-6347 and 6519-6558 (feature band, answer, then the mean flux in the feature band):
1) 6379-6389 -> -0.34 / 3.64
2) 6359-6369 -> 0.26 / 3.42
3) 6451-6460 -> 0.04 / 3.53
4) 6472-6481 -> -0.04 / 3.57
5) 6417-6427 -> 0.06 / 3.52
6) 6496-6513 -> 0.30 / 3.5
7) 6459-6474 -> 0.05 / 3.54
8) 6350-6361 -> -0.32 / 3.62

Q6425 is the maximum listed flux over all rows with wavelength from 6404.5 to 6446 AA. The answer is 3.7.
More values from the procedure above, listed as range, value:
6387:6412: 3.67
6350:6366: 3.66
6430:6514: 3.71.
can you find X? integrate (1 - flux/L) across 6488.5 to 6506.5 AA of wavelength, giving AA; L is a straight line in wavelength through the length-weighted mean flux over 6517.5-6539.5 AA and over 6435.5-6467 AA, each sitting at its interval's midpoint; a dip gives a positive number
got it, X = 0.7 AA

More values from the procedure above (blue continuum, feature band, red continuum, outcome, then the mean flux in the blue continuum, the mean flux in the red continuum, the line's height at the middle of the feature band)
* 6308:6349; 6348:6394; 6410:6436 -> -0.7 AA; 3.53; 3.51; 3.52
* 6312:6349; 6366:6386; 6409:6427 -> -0.3 AA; 3.51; 3.5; 3.51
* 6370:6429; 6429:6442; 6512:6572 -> 0.1 AA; 3.54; 3.51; 3.53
